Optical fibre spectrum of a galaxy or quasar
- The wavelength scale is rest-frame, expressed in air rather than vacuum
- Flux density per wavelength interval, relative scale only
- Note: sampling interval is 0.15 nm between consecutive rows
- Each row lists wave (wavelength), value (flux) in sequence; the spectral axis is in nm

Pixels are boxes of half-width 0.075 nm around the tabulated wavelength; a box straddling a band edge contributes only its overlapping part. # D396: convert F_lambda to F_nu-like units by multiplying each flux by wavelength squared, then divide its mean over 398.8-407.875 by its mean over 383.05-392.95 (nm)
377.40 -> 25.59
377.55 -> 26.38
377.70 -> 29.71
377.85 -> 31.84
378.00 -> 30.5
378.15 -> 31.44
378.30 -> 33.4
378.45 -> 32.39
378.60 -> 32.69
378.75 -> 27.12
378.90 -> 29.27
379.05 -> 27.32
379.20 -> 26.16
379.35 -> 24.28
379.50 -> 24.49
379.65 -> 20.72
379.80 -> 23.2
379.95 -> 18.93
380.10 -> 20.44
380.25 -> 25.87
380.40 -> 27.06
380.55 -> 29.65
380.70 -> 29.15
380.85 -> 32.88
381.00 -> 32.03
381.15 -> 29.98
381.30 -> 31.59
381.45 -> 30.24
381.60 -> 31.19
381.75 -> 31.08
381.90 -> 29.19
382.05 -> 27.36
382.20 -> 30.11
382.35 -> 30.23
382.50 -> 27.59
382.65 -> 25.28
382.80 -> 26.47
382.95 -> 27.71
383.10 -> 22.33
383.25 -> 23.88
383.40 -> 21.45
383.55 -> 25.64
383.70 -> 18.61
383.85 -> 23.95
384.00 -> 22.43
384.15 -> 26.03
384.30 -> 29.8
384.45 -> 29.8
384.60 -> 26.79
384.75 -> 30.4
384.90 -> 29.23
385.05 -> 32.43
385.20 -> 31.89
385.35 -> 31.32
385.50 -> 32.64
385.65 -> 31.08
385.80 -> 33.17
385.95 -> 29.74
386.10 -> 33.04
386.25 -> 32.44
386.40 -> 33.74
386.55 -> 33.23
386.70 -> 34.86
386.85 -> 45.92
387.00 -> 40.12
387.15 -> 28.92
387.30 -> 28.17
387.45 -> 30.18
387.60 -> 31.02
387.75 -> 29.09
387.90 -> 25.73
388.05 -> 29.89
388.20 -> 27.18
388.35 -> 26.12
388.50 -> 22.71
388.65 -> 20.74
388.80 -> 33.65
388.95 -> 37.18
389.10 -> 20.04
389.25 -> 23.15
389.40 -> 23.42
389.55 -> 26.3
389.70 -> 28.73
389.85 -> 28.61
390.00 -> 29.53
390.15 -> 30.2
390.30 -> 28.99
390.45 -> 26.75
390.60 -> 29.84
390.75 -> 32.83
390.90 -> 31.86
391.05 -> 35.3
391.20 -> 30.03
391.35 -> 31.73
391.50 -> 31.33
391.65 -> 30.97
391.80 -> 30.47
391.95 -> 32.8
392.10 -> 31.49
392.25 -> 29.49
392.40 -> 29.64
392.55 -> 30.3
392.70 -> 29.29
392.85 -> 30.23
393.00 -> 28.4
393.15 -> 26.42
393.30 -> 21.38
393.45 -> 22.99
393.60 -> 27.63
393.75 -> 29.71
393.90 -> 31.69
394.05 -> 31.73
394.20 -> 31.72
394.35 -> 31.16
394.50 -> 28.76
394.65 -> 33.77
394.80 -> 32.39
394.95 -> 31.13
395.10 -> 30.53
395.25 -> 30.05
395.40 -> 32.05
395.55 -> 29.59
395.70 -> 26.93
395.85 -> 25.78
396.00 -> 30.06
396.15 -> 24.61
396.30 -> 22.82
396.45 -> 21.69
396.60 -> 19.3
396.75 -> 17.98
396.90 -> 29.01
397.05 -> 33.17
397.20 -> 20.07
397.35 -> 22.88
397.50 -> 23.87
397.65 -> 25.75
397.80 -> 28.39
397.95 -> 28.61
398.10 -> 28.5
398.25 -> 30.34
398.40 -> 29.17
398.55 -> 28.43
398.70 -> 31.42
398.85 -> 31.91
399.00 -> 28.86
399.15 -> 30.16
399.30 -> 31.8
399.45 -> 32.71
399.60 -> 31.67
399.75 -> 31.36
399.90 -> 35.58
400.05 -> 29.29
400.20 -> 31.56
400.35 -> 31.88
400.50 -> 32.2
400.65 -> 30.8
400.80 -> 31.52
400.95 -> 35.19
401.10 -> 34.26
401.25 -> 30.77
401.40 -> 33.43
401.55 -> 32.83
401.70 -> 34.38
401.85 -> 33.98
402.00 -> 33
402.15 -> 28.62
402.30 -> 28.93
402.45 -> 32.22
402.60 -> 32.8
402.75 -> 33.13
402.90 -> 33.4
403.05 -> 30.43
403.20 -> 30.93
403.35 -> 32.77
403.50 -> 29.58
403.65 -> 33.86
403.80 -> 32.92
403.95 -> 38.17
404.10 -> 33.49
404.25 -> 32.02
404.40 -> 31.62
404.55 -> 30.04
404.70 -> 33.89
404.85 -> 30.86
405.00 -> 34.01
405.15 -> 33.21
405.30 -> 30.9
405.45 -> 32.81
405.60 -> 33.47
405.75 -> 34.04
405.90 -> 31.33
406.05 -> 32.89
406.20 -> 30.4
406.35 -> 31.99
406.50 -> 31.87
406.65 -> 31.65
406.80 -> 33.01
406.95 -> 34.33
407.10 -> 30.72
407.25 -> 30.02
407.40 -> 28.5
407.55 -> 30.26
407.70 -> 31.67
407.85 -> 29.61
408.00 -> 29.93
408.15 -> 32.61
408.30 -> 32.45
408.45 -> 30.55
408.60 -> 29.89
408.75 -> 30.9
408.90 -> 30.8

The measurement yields 1.18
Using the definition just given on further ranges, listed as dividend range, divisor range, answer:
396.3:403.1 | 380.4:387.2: 1.09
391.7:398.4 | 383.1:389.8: 1.01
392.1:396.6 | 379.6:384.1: 1.15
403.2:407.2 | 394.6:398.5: 1.25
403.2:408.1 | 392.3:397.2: 1.21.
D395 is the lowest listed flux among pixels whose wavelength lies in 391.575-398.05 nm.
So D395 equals 17.98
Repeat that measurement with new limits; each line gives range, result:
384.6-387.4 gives 26.79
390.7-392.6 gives 29.49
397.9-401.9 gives 28.43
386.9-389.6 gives 20.04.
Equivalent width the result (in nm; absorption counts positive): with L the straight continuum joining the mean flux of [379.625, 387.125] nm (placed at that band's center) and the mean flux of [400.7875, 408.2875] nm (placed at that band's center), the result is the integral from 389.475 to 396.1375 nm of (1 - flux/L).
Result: 0.14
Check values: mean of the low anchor 28.9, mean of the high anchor 32.2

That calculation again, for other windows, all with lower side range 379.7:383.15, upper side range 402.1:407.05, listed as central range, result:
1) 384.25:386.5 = -0.21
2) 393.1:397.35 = 0.40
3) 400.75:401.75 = -0.05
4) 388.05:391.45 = 0.11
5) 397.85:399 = 0.05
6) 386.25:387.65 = -0.25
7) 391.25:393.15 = -0.03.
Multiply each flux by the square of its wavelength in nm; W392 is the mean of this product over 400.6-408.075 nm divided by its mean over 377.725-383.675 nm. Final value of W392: 1.31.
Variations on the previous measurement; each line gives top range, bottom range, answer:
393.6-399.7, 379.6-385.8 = 1.11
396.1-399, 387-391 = 0.97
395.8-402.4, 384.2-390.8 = 1.04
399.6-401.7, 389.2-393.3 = 1.15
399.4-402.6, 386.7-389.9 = 1.18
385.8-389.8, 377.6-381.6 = 1.10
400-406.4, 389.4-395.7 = 1.14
